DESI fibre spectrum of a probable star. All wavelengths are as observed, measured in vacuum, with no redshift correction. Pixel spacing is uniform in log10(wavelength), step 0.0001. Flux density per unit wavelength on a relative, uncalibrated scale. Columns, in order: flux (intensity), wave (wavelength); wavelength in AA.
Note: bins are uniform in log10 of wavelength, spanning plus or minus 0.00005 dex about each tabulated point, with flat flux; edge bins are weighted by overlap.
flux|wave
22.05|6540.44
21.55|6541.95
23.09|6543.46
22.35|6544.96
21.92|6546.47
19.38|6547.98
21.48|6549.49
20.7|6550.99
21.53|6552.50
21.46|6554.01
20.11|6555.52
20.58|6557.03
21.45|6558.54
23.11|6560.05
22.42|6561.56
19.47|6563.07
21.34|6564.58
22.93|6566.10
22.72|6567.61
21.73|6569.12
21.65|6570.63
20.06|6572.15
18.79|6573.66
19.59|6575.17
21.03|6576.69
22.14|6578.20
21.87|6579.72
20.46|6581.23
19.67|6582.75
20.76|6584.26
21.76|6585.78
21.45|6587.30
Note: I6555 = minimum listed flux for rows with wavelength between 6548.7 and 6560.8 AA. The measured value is 20.11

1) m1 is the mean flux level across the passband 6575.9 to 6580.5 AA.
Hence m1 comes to 21.7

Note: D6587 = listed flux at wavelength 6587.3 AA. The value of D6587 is 21.45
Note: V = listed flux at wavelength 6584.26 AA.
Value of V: 20.76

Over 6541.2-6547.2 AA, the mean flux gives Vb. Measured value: 22.2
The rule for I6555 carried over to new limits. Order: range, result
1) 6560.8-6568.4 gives 19.47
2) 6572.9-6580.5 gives 18.79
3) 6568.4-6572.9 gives 20.06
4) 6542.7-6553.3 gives 19.38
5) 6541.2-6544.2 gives 21.55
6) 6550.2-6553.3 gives 20.7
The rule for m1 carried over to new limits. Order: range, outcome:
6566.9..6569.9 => 22.3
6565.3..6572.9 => 21.8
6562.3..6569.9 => 21.6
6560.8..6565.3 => 21.1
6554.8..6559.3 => 20.7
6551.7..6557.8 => 20.9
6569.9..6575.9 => 20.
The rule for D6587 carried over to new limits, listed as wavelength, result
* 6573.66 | 18.79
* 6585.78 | 21.76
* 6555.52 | 20.11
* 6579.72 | 21.87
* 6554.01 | 21.46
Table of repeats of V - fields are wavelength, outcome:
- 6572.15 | 20.06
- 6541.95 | 21.55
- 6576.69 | 21.03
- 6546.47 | 21.92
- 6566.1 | 22.93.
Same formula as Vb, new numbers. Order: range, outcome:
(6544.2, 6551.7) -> 21.2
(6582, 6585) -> 20.3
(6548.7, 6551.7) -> 21.1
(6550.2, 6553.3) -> 21.2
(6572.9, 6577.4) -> 19.8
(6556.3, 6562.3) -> 21.9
